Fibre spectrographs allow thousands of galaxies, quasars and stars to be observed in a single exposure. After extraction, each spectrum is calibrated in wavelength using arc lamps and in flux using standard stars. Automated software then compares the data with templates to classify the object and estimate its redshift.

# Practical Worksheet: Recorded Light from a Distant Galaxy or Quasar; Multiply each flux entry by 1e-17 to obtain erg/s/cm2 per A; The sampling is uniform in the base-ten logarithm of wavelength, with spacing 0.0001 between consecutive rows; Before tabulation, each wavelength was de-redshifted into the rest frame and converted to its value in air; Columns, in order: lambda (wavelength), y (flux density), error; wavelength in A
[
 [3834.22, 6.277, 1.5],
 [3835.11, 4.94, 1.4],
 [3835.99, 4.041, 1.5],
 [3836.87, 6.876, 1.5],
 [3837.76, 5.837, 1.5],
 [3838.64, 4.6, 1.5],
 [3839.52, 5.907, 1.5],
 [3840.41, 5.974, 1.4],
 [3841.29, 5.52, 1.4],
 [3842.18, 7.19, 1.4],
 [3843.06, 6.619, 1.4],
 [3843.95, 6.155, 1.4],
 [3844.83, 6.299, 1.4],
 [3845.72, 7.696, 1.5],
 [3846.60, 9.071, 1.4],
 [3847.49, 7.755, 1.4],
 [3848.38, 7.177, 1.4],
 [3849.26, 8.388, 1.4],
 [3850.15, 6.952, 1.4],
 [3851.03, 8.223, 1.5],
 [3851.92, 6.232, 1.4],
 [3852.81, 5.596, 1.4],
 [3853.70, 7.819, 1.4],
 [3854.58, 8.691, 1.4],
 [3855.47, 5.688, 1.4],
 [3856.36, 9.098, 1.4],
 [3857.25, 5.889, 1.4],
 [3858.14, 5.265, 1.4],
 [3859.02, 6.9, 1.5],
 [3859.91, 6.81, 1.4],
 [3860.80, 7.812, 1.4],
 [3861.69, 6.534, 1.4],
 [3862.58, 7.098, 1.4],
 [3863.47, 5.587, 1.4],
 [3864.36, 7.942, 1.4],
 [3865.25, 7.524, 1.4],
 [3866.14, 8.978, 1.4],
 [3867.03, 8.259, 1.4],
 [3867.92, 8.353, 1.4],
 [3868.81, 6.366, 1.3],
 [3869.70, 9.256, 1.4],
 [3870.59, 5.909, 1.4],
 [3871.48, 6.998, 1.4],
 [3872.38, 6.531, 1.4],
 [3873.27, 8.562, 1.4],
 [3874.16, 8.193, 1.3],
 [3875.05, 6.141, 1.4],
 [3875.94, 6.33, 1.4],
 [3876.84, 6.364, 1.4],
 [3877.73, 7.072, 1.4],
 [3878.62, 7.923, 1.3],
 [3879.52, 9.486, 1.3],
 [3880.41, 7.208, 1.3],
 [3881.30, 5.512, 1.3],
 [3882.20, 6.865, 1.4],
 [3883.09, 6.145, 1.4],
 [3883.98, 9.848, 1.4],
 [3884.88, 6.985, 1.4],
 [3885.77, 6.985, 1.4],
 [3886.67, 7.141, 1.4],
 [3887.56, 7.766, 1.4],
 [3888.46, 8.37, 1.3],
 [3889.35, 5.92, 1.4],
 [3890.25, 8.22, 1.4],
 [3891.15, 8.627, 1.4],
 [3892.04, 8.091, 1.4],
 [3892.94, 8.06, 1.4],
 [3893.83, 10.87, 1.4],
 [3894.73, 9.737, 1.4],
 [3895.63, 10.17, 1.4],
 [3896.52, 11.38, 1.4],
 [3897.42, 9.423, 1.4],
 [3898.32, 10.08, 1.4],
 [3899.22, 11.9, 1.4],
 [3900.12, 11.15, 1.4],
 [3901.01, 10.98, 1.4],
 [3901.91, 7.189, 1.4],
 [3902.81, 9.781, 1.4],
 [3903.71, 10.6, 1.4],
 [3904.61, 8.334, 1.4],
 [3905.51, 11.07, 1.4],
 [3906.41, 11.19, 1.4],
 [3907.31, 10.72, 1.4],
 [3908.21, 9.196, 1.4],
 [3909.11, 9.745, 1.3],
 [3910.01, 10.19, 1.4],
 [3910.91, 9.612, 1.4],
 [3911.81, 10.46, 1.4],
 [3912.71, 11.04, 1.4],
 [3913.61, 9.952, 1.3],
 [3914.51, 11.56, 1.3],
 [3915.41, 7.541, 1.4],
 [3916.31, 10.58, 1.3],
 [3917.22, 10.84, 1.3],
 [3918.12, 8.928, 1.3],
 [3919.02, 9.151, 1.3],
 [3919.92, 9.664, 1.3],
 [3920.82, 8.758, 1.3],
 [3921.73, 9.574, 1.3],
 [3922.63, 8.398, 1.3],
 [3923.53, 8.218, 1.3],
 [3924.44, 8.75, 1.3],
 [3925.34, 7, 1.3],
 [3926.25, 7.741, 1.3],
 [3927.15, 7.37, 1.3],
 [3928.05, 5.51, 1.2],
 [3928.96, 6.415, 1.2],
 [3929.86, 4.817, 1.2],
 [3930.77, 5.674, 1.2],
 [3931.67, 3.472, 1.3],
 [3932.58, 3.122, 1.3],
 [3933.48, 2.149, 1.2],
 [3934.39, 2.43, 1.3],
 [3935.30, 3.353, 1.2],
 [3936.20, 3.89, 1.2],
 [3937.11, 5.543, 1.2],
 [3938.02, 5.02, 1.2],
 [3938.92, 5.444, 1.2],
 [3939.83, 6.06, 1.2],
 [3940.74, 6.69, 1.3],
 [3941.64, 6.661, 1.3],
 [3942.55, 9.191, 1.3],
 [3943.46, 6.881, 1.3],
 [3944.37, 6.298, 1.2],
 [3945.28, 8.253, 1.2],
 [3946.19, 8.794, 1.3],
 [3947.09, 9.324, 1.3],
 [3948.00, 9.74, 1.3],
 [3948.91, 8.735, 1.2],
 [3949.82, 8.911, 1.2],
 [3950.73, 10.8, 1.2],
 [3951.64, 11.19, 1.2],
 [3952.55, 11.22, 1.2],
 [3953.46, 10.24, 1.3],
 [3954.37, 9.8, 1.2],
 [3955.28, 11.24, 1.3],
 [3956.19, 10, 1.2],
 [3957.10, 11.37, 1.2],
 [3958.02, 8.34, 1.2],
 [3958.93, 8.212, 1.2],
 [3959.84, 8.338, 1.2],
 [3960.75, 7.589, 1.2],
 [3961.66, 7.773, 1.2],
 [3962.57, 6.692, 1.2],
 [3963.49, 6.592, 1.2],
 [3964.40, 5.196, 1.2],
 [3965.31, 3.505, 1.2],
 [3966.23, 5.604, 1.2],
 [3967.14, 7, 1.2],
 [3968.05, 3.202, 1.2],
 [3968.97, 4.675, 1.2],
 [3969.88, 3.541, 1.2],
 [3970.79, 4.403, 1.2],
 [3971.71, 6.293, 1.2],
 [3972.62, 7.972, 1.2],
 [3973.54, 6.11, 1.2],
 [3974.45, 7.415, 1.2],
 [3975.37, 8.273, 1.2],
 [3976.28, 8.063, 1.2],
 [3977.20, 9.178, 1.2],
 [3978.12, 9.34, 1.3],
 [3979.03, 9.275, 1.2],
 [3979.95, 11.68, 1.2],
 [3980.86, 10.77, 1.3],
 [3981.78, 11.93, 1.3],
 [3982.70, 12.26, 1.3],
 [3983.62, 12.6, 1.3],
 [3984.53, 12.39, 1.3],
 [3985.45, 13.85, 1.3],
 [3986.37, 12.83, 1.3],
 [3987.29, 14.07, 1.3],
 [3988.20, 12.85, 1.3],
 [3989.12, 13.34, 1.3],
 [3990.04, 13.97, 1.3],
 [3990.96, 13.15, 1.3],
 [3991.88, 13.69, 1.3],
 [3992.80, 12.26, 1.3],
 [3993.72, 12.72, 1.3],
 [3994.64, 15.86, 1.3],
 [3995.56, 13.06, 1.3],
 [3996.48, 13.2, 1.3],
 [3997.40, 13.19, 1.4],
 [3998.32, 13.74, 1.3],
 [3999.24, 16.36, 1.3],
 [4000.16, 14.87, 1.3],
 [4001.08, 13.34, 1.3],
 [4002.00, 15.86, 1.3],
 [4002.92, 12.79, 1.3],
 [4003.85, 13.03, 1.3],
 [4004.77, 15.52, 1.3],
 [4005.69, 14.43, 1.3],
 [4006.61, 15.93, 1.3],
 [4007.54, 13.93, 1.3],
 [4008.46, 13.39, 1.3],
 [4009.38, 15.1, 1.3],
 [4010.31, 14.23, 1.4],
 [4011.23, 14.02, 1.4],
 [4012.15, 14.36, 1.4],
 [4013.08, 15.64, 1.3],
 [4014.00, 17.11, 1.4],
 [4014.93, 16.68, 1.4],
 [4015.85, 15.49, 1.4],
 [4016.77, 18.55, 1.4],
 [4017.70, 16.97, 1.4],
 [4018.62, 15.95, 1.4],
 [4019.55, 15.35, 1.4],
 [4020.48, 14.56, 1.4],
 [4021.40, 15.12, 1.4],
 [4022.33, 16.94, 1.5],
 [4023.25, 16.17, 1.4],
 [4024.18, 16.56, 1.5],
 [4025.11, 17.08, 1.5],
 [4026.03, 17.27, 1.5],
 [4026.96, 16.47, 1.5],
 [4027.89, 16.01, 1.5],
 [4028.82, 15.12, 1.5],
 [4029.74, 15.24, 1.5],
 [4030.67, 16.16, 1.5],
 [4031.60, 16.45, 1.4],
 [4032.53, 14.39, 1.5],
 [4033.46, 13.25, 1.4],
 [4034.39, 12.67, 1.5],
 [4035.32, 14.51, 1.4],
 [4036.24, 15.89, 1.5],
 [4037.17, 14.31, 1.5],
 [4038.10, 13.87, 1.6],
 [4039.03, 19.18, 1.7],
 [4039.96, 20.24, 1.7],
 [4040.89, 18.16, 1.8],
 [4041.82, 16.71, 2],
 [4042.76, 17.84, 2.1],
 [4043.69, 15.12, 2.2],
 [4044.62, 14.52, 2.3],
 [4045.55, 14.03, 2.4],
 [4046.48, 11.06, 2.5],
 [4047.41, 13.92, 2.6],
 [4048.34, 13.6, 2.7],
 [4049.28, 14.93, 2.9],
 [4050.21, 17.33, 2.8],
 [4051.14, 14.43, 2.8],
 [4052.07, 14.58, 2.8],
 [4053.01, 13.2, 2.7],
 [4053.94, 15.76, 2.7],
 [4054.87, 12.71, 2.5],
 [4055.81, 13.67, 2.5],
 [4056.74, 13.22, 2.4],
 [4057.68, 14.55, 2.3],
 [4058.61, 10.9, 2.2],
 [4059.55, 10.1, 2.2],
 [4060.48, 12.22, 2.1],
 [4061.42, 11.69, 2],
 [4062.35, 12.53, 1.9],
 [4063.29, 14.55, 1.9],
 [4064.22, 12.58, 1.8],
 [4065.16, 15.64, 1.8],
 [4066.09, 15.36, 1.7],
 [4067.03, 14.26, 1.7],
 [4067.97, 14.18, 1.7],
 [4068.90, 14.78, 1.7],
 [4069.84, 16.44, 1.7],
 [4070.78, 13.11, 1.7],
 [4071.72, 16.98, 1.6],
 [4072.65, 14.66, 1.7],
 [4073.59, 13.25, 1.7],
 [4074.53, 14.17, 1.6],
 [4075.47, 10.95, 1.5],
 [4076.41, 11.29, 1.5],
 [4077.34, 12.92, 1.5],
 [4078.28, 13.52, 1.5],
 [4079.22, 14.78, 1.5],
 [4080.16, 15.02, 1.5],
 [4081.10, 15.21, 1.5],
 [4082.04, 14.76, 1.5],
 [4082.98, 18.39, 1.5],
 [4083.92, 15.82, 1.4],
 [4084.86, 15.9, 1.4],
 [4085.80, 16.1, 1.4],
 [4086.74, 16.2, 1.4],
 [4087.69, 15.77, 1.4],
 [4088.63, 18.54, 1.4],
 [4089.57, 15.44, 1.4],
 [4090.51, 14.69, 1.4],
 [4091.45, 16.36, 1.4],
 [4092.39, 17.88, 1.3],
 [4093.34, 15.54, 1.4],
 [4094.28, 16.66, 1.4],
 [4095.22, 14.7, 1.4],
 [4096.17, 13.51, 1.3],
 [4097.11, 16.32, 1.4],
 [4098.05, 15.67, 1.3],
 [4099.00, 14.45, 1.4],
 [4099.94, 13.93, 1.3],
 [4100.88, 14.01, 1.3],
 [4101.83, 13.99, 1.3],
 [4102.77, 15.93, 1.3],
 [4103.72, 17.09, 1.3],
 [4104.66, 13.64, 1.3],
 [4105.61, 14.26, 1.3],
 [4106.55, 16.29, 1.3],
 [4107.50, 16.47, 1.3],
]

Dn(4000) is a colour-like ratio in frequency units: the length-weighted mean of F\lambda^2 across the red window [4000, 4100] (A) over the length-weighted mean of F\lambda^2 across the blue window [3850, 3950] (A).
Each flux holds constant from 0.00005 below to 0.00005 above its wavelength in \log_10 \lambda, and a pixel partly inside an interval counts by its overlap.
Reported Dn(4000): 2.06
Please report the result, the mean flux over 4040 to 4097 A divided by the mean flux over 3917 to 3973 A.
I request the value 2.04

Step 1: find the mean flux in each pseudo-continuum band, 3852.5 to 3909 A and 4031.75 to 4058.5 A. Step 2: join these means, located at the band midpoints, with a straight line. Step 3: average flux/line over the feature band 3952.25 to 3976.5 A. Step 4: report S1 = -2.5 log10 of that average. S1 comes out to 0.49 mag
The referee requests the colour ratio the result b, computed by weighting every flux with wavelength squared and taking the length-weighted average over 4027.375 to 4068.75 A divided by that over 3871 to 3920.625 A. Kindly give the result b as 1.77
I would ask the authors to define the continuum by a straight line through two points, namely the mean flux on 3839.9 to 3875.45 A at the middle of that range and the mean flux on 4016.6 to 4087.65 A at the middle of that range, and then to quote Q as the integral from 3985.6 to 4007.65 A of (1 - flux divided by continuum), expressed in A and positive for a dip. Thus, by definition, -2.1 A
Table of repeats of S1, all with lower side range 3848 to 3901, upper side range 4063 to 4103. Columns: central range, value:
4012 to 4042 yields -0.223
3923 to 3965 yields 0.368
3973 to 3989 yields 0.068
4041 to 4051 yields -0.098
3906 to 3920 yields -0.103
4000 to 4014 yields -0.174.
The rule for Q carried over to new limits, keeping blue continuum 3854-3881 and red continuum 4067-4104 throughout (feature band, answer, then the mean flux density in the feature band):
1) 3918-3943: 8.24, 6.36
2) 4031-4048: -2.41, 15.3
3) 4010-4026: -4.18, 16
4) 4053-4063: 0.92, 12.8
